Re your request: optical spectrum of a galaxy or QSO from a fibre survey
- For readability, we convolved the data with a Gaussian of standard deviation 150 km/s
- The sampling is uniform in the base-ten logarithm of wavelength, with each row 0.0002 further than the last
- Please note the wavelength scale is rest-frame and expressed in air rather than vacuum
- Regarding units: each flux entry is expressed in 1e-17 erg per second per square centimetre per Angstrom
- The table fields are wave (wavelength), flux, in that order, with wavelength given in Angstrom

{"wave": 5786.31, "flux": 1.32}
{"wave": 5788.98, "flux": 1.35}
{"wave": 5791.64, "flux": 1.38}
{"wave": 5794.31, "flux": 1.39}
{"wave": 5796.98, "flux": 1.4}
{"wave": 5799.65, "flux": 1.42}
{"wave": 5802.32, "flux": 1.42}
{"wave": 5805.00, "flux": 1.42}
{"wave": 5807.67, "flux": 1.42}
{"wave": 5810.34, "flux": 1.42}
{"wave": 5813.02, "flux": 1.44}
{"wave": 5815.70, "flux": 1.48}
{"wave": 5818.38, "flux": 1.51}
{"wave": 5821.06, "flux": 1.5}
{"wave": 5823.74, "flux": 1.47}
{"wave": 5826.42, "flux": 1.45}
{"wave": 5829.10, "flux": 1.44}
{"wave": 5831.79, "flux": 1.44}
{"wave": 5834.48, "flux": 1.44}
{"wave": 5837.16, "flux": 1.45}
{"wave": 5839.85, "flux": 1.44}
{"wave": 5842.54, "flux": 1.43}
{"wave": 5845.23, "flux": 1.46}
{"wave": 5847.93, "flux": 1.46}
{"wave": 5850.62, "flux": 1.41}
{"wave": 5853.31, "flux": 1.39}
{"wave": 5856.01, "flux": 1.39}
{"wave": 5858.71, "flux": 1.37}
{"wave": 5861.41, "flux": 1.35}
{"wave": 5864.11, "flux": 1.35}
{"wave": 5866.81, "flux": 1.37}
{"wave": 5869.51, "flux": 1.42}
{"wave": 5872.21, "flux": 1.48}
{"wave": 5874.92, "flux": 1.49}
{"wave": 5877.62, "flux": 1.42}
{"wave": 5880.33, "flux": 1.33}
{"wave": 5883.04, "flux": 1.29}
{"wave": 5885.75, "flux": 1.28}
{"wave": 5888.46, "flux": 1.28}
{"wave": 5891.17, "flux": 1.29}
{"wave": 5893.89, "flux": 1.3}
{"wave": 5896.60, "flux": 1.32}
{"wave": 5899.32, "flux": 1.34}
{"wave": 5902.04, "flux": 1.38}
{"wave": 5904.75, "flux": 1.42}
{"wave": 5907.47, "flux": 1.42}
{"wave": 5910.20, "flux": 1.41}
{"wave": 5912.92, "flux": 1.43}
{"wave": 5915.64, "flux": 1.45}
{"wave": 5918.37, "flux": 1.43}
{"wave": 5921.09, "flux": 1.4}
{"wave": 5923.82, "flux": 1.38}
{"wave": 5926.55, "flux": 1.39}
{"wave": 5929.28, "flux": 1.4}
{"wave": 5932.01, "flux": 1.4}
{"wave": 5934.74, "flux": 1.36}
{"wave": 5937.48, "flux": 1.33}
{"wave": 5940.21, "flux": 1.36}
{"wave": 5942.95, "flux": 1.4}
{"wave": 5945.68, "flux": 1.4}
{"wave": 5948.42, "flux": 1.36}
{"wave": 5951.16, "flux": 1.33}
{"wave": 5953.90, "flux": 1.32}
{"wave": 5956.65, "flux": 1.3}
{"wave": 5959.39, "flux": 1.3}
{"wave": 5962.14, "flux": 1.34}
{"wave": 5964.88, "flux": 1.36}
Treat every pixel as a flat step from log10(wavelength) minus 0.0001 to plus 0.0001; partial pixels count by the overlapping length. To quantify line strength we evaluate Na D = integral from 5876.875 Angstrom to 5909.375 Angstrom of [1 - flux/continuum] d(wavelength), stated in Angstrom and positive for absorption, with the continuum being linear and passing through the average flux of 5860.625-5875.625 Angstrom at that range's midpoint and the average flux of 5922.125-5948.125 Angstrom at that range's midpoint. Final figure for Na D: 1.4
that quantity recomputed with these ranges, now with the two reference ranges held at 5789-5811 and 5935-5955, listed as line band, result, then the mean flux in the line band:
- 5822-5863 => -1.0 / 1.43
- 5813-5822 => -0.6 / 1.49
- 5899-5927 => -0.8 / 1.41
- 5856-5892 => 0.4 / 1.37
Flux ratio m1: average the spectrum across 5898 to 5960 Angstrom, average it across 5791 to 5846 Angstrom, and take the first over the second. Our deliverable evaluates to 0.96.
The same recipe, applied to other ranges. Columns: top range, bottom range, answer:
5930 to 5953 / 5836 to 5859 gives 0.96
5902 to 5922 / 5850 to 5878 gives 1.01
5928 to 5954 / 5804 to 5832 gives 0.94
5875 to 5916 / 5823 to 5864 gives 0.96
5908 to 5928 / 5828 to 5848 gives 0.98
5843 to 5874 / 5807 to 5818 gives 0.97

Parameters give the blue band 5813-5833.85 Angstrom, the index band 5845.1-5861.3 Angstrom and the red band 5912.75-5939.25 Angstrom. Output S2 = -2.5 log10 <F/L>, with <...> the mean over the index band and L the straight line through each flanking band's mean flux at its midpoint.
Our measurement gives 0.03 mag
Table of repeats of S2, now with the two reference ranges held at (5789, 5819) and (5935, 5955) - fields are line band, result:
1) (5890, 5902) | 0.049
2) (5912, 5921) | -0.048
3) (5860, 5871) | 0.015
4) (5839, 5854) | -0.024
